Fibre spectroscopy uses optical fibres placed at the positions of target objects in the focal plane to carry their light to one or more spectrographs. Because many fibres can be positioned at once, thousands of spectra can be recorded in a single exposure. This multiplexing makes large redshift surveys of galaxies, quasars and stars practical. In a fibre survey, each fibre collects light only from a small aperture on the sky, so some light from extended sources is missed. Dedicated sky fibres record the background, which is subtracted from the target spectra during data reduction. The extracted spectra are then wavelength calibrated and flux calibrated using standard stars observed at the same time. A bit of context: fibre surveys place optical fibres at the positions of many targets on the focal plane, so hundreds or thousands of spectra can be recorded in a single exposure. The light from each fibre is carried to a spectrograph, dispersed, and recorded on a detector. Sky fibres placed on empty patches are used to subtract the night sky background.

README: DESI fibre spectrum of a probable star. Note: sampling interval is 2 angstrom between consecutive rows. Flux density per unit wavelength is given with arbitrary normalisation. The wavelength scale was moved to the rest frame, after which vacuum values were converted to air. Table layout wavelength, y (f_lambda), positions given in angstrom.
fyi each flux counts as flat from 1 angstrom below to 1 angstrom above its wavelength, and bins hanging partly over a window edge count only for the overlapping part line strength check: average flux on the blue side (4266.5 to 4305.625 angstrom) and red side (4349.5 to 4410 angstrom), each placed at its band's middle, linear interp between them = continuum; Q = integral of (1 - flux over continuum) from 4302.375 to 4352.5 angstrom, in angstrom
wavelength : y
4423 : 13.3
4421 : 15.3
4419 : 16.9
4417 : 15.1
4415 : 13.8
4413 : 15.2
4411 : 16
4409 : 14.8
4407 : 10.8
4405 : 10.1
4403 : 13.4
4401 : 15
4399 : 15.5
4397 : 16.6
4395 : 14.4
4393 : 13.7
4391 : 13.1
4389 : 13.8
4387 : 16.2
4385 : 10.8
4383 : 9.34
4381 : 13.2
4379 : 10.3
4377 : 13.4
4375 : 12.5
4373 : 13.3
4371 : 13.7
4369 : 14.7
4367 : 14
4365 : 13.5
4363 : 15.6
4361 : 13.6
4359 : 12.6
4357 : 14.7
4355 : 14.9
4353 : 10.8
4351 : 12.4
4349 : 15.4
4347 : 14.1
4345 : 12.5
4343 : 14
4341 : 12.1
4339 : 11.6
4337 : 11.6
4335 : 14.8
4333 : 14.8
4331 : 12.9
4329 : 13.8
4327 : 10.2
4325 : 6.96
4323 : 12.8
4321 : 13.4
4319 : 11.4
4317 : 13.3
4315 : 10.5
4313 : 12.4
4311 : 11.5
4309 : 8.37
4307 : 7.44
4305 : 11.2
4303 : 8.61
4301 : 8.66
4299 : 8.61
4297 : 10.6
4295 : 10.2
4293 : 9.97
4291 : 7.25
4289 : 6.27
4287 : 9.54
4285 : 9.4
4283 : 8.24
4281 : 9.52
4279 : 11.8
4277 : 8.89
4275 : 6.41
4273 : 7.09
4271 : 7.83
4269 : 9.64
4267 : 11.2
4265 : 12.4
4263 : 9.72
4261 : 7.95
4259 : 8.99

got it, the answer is -4.5 angstrom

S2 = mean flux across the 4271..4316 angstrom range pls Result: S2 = 9.17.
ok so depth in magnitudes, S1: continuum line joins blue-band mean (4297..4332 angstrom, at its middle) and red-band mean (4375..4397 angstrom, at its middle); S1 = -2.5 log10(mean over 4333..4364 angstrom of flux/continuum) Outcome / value -0.14 mag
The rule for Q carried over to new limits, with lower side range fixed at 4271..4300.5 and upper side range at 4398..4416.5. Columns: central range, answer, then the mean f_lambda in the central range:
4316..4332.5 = -2.42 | 11.9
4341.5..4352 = -2.09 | 13.6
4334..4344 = -1.63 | 12.8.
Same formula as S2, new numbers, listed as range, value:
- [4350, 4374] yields 13.7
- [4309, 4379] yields 12.8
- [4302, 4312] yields 9.42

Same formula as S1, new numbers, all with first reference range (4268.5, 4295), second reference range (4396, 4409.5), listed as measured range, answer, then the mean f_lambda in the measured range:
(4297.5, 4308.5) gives 0.067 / 8.96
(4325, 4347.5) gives -0.159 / 12.7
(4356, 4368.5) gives -0.169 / 14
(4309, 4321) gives -0.163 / 11.7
